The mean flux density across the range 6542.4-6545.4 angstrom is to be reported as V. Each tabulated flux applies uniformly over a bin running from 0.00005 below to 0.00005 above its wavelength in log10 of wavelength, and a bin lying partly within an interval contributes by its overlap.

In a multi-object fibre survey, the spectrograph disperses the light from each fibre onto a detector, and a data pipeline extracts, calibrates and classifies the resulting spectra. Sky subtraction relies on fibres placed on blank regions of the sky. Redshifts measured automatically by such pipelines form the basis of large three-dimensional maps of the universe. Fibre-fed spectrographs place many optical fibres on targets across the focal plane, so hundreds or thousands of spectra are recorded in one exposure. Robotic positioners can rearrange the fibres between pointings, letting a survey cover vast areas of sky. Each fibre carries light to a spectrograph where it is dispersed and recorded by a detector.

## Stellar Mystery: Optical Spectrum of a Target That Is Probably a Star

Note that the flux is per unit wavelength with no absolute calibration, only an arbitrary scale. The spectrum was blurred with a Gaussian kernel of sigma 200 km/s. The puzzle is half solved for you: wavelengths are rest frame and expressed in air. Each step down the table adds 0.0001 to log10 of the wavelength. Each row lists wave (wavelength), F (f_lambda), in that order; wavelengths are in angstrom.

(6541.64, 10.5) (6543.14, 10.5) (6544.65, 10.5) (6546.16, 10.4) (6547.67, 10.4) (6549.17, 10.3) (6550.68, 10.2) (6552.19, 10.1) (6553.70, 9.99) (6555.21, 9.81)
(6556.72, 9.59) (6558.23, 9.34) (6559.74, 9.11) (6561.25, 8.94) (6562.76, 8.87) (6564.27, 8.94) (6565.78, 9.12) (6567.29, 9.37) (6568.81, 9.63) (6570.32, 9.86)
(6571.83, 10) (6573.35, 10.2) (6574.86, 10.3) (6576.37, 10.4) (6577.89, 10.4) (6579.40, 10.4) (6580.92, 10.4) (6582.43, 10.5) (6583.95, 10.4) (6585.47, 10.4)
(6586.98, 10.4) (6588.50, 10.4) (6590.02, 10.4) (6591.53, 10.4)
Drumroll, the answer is 10.5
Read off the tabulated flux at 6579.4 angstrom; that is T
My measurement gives 10.4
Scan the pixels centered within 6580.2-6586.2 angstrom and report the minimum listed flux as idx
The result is 10.4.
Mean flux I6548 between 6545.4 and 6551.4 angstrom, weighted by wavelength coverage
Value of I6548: 10.3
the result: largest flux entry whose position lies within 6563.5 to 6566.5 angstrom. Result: 9.12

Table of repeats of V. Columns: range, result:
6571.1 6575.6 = 10.2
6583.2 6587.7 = 10.4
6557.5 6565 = 9.04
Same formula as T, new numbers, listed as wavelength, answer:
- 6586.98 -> 10.4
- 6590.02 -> 10.4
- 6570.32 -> 9.86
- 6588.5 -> 10.4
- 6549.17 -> 10.3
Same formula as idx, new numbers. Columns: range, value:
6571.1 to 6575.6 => 10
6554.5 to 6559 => 9.34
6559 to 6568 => 8.87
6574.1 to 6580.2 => 10.3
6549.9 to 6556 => 9.81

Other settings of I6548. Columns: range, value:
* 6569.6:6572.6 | 9.92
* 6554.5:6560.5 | 9.46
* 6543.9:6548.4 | 10.4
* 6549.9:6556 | 10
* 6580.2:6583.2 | 10.5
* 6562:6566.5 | 8.98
